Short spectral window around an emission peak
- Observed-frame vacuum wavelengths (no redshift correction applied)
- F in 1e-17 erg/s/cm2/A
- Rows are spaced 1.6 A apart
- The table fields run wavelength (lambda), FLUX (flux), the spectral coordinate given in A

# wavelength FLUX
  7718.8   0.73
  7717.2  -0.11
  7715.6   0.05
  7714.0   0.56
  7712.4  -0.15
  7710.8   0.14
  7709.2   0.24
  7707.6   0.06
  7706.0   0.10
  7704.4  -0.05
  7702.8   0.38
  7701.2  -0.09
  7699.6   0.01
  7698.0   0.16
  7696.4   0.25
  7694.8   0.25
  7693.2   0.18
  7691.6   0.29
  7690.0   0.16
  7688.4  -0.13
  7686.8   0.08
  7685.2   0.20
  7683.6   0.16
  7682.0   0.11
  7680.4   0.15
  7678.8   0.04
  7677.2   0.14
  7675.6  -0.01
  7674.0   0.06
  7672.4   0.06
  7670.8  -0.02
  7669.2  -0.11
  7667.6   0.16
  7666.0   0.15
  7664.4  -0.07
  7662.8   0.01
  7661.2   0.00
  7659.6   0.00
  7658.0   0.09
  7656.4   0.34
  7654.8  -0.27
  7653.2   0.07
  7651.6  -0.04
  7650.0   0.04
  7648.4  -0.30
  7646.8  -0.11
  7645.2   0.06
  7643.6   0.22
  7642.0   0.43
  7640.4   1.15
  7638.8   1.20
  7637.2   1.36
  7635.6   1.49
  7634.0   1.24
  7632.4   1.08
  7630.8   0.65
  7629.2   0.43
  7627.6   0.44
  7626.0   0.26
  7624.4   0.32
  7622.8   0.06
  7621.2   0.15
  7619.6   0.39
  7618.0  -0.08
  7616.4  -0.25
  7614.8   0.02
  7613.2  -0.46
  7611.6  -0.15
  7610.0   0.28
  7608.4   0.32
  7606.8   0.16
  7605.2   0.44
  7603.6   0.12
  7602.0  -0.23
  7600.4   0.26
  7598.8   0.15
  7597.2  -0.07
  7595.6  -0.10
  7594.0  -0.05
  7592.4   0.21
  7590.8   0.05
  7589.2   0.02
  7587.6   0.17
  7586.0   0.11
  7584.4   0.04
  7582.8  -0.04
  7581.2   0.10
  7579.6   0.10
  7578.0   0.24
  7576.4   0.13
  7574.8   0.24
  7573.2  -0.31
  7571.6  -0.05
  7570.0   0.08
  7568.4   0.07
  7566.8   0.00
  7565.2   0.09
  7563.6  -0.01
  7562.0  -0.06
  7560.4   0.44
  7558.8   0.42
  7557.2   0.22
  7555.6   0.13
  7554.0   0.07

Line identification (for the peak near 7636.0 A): [O II]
